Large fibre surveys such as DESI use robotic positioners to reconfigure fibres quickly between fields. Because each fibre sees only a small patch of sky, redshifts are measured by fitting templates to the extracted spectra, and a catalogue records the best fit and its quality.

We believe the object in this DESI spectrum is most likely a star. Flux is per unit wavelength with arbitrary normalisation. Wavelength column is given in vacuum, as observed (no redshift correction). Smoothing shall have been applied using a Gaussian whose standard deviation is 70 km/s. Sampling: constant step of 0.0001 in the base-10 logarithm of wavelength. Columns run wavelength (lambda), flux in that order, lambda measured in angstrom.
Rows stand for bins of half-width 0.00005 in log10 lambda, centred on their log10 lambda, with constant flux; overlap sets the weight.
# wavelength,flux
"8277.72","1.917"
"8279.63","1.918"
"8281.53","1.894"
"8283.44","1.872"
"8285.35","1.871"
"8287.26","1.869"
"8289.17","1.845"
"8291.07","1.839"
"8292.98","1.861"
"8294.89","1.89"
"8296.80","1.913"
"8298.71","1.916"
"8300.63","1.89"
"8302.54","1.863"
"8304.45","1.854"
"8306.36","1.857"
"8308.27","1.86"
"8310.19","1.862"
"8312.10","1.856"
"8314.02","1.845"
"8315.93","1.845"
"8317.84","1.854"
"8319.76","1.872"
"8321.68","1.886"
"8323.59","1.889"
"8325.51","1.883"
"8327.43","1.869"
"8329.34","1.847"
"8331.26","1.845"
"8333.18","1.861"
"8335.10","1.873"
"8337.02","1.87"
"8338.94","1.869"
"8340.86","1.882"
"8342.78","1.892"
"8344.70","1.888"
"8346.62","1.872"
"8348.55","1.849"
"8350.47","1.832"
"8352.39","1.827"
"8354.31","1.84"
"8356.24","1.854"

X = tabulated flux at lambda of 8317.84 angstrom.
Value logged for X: 1.854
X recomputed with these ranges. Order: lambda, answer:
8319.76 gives 1.872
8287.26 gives 1.869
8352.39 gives 1.827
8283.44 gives 1.872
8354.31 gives 1.84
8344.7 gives 1.888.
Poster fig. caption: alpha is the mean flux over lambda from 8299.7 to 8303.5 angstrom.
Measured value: 1.88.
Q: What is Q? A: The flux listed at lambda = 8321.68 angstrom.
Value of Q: 1.886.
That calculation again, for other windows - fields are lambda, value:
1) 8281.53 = 1.894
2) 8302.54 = 1.863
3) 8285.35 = 1.871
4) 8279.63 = 1.918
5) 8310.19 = 1.862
